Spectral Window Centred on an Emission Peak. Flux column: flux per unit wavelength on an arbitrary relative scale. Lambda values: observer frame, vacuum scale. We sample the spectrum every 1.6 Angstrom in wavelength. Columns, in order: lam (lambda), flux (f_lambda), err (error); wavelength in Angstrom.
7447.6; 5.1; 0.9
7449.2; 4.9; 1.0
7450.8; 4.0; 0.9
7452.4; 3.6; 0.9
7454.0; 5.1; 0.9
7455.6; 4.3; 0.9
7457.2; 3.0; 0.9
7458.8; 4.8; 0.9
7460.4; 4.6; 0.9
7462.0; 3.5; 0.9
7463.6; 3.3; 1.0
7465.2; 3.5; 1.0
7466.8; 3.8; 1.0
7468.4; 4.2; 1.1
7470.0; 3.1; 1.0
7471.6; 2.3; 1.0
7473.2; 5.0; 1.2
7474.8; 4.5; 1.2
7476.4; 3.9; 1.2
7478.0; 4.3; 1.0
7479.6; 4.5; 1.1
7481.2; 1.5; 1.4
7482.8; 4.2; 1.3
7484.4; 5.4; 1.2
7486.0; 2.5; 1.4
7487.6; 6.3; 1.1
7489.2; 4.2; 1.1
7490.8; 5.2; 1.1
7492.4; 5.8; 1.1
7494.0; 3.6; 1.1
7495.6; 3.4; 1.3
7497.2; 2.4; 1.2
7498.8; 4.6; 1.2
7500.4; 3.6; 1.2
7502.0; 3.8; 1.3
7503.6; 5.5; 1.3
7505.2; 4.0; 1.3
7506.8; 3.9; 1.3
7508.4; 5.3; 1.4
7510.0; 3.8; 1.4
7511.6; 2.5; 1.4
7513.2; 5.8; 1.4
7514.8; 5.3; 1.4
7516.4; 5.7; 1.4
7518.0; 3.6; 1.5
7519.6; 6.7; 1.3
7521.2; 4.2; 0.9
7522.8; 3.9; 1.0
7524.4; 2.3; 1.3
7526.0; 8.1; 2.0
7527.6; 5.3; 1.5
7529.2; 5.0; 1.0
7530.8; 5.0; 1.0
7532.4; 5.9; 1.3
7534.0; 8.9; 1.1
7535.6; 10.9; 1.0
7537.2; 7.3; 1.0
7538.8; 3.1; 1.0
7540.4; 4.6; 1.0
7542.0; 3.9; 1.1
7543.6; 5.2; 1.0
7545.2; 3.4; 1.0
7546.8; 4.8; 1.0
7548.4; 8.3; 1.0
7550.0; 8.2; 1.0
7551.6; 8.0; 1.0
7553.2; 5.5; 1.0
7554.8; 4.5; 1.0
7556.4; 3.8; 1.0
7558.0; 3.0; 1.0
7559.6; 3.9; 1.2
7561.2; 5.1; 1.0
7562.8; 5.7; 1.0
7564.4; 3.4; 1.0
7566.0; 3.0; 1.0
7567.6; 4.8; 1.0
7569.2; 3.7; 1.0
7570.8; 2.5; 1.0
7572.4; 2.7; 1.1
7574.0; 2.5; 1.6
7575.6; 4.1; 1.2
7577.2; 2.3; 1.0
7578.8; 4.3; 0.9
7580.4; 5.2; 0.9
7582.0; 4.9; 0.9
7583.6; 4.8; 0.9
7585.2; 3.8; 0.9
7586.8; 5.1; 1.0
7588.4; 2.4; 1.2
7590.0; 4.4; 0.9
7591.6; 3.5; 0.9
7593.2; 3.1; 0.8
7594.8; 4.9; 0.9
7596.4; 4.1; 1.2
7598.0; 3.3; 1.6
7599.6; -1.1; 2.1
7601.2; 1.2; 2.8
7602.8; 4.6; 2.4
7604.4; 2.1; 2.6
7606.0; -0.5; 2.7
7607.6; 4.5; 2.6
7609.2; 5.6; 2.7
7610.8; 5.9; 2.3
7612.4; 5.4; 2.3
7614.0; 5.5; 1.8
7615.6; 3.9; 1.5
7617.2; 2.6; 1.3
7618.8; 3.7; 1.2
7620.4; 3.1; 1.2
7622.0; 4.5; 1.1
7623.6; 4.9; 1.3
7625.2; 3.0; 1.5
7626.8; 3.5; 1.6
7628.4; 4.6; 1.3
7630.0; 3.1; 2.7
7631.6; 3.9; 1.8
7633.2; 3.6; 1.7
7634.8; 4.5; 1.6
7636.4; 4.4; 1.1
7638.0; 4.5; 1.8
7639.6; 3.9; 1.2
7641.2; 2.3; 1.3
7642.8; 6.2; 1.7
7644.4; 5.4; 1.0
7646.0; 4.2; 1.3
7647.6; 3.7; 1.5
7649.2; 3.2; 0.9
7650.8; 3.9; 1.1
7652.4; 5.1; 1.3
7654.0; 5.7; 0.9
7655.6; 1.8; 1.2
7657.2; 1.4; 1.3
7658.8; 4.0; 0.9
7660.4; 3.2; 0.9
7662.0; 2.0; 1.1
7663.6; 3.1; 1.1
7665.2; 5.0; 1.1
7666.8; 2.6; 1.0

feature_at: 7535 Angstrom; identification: [S II] 6716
